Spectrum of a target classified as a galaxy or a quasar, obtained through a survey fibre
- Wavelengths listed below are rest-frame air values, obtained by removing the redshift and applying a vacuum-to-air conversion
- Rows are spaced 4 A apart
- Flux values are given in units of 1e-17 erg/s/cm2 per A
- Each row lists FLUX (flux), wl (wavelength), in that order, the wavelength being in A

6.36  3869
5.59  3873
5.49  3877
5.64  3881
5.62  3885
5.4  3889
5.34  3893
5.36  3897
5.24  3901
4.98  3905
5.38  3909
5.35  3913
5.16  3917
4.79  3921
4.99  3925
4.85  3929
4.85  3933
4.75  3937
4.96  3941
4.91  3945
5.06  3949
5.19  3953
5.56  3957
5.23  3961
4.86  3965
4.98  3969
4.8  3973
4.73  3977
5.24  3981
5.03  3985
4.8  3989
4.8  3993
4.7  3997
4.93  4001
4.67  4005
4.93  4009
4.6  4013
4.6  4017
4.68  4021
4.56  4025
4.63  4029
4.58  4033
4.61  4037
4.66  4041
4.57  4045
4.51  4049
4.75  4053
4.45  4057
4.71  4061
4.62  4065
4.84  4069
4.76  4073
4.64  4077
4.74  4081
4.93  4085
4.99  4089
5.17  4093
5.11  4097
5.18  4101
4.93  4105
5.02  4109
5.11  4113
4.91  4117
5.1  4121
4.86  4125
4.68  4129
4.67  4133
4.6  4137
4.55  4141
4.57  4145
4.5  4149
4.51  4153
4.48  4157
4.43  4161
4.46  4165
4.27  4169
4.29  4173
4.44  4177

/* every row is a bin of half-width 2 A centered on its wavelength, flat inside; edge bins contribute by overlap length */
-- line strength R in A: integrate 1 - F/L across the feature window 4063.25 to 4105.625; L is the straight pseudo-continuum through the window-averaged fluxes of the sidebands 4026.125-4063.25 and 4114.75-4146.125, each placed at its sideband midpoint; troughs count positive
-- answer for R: -2.06 A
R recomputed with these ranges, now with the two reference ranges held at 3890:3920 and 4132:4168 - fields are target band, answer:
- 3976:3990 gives 0.1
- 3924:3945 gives 1.1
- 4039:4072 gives 1.1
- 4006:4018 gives 0.5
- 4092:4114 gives -2.0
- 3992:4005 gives 0.5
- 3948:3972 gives -0.2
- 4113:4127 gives -1.1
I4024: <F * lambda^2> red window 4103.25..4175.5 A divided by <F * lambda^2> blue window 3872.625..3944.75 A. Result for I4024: 1.0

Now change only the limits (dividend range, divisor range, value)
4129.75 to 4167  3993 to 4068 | 1.03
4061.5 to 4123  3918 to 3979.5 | 1.07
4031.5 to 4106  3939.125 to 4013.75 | 1.01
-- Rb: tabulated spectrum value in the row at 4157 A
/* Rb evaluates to 4.48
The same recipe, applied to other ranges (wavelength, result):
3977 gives 4.73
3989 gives 4.8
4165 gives 4.46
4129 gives 4.68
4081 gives 4.74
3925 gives 4.99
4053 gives 4.75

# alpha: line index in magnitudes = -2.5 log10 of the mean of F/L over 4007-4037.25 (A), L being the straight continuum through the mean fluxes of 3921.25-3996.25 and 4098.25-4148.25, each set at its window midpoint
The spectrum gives 0.06 mag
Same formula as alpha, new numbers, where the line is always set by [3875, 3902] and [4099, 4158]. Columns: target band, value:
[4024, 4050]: 0.100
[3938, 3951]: 0.071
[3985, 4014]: 0.075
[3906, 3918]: 0.021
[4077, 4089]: 0.018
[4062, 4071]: 0.051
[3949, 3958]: -0.003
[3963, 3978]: 0.080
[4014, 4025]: 0.104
